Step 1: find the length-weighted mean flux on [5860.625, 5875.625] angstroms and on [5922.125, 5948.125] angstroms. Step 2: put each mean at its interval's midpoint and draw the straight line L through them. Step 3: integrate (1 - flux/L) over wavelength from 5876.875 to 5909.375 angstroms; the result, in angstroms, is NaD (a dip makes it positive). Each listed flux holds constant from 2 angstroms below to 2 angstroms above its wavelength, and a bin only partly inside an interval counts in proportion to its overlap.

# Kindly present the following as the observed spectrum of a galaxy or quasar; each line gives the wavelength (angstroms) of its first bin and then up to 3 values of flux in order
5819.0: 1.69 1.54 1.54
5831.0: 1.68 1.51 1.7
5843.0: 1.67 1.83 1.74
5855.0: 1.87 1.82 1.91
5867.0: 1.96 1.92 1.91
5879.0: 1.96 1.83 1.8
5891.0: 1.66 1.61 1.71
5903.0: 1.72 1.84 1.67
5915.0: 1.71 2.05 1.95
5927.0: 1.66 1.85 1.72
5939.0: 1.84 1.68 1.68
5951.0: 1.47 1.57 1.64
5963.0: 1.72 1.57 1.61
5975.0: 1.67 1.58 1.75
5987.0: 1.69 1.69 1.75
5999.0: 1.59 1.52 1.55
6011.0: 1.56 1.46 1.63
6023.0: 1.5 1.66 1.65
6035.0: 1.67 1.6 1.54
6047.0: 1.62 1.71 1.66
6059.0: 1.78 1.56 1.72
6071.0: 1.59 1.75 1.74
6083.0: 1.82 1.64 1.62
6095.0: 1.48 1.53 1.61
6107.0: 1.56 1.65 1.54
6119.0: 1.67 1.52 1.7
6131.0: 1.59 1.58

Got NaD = 1.72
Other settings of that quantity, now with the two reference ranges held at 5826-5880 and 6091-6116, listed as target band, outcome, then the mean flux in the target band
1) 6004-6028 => 1.32 angstroms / 1.55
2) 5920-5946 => -1.08 angstroms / 1.79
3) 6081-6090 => -0.77 angstroms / 1.72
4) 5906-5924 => -1.09 angstroms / 1.84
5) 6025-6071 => -0.94 angstroms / 1.65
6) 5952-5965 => 0.50 angstroms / 1.63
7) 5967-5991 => 0.32 angstroms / 1.66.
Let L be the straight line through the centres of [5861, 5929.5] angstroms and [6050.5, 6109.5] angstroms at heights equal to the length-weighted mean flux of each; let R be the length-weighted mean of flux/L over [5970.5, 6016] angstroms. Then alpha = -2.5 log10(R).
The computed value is 0.07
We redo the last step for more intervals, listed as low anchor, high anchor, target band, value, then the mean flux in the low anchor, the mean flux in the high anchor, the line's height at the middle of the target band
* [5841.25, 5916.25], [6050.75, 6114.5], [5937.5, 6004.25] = 0.05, 1.8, 1.65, 1.73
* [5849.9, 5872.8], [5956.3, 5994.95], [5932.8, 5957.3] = 0.04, 1.87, 1.66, 1.72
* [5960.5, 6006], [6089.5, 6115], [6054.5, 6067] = -0.05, 1.65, 1.57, 1.6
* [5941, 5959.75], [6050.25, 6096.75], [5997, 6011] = 0.05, 1.61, 1.67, 1.63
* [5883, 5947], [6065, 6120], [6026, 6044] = 0.03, 1.76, 1.64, 1.68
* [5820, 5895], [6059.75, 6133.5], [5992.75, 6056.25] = 0.04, 1.76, 1.63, 1.67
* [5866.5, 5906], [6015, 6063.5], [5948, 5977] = 0.07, 1.8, 1.63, 1.72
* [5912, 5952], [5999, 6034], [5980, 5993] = -0.04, 1.77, 1.57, 1.64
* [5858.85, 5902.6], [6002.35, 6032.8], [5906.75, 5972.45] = 0.00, 1.82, 1.57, 1.71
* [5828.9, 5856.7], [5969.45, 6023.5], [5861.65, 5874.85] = -0.14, 1.71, 1.61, 1.7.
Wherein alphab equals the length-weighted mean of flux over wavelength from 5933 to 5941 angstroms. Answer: 1.78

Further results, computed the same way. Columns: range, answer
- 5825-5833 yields 1.61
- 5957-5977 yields 1.64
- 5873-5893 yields 1.83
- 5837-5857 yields 1.76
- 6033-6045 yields 1.6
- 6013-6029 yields 1.56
